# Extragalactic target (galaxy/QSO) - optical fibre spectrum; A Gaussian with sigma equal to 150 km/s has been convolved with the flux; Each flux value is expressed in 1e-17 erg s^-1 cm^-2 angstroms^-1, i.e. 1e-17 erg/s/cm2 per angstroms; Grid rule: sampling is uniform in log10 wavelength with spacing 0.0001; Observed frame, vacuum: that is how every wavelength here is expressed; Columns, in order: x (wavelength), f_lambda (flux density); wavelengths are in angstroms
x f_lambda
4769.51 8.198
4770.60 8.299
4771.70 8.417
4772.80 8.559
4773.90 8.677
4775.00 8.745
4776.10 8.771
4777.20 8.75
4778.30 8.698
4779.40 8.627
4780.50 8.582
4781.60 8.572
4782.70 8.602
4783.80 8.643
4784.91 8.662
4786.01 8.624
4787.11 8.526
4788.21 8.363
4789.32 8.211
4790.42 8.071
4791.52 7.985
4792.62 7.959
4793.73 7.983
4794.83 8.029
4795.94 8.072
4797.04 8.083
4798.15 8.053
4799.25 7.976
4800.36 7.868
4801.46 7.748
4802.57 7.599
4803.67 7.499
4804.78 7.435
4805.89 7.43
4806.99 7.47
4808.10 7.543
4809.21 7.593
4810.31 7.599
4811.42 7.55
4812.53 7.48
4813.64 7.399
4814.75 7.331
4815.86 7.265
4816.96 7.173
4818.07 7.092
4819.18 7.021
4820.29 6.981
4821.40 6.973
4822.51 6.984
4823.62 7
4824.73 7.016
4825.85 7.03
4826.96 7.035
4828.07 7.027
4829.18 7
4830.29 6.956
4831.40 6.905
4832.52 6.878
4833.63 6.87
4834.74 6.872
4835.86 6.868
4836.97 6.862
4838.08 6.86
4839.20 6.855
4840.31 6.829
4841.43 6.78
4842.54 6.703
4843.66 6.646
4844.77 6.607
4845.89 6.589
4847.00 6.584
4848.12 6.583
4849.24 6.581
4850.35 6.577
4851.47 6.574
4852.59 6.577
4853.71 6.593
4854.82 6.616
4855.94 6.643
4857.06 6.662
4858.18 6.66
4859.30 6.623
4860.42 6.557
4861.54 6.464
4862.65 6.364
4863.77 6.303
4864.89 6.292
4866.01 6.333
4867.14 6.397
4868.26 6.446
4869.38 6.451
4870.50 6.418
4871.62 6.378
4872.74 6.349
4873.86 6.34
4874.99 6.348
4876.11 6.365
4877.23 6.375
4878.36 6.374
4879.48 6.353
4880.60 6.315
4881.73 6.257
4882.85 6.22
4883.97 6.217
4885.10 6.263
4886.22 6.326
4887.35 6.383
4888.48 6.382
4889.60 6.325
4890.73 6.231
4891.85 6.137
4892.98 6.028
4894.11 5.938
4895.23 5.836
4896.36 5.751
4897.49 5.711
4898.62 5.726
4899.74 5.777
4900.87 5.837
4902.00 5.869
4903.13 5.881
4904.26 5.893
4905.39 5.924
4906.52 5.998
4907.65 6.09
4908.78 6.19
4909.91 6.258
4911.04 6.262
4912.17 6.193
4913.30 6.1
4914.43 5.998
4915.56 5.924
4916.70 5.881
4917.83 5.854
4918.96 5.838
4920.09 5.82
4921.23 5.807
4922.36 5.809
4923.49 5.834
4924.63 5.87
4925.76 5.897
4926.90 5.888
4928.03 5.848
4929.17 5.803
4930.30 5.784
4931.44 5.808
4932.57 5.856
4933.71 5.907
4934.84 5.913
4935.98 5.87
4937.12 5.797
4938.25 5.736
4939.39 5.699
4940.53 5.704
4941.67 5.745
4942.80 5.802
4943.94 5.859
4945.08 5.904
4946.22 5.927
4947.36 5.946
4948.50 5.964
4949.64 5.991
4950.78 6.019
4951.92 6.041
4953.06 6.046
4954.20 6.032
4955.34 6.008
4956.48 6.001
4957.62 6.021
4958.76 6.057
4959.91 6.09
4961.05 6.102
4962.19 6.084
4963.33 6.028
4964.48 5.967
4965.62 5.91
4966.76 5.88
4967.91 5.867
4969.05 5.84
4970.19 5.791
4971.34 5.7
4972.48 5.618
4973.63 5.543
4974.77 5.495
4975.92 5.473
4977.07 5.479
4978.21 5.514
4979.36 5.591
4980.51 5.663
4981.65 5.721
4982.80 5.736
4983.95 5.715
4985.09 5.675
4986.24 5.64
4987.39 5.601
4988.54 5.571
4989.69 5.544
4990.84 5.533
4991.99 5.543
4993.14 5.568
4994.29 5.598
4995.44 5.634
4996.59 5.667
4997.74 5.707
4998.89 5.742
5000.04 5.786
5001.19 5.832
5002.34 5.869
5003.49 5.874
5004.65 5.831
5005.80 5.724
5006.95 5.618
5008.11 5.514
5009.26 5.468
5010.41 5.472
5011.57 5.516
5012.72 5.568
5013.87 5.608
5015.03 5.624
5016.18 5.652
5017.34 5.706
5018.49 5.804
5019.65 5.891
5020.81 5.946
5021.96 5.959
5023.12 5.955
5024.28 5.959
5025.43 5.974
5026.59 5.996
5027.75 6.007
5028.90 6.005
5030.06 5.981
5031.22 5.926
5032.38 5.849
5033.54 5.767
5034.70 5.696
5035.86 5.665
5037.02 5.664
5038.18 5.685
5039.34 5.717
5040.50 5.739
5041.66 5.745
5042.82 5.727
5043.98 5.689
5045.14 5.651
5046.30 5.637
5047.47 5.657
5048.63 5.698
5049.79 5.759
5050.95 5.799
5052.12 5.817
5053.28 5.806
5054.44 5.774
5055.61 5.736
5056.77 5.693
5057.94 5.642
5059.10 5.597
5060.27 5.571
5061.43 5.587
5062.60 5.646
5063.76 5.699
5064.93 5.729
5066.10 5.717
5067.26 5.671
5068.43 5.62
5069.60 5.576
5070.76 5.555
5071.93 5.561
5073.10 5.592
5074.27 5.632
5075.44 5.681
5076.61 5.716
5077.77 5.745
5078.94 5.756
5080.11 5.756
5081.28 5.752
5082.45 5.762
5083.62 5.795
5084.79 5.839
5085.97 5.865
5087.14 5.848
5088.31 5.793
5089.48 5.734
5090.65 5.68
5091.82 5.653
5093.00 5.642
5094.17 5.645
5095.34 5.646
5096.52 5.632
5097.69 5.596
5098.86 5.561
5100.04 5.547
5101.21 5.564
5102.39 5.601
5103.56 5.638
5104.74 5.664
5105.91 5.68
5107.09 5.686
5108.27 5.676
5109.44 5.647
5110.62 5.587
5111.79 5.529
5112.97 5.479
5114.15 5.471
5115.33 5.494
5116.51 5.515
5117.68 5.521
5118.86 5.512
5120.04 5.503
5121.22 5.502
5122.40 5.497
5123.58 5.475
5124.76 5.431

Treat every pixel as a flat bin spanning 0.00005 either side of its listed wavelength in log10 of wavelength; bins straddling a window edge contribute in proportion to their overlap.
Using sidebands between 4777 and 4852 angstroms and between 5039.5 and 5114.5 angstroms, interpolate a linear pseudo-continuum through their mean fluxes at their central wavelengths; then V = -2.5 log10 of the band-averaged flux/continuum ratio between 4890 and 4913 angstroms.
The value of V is 0.15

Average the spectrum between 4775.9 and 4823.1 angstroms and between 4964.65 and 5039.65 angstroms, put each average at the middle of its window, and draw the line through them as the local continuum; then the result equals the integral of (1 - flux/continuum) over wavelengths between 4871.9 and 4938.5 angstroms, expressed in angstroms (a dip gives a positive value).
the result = 7.1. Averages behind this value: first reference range 7.87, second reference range 5.72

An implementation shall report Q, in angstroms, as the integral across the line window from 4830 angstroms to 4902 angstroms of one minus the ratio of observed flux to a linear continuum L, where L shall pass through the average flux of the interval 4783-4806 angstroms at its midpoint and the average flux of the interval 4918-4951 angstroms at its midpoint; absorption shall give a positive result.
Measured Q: 5.2 angstroms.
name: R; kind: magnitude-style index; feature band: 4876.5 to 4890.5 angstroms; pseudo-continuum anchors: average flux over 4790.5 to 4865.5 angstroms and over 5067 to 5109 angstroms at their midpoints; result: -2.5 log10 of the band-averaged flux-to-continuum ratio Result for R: 0.08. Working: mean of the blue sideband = 7.09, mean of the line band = 6.31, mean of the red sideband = 5.68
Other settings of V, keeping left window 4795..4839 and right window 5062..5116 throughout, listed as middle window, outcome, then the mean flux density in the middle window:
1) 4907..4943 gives 0.13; 5.9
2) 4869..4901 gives 0.12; 6.19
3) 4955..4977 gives 0.10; 5.86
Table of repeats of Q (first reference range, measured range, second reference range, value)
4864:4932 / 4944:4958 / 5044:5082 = -0.07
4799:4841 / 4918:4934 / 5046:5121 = 1.80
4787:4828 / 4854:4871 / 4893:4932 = 0.54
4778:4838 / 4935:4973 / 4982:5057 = 2.41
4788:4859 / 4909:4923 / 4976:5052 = 1.06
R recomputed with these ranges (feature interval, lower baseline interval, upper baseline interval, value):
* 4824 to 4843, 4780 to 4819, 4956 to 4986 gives 0.085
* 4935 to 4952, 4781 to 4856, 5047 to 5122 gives 0.120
